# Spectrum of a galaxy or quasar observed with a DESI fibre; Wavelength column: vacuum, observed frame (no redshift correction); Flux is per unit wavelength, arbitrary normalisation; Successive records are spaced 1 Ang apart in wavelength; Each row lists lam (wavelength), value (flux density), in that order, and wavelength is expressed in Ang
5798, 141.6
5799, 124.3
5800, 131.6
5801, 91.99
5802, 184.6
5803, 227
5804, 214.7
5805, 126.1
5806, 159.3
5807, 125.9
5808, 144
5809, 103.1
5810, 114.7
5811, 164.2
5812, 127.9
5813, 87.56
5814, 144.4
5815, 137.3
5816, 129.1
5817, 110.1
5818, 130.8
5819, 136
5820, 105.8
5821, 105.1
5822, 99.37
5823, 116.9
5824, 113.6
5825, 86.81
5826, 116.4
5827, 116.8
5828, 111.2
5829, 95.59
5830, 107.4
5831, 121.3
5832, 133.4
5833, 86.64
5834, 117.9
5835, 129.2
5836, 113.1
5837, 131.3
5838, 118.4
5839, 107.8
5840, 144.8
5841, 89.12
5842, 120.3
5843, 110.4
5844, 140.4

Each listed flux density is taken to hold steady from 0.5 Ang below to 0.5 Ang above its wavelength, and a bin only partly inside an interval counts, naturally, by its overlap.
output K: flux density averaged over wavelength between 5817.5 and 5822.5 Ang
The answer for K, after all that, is 115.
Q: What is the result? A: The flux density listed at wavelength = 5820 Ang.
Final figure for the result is 105.8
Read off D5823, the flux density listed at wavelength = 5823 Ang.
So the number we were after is 116.9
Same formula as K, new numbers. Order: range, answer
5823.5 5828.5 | 109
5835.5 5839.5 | 118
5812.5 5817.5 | 122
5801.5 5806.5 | 182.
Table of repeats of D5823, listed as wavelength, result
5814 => 144.4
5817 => 110.1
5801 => 91.99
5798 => 141.6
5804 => 214.7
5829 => 95.59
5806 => 159.3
